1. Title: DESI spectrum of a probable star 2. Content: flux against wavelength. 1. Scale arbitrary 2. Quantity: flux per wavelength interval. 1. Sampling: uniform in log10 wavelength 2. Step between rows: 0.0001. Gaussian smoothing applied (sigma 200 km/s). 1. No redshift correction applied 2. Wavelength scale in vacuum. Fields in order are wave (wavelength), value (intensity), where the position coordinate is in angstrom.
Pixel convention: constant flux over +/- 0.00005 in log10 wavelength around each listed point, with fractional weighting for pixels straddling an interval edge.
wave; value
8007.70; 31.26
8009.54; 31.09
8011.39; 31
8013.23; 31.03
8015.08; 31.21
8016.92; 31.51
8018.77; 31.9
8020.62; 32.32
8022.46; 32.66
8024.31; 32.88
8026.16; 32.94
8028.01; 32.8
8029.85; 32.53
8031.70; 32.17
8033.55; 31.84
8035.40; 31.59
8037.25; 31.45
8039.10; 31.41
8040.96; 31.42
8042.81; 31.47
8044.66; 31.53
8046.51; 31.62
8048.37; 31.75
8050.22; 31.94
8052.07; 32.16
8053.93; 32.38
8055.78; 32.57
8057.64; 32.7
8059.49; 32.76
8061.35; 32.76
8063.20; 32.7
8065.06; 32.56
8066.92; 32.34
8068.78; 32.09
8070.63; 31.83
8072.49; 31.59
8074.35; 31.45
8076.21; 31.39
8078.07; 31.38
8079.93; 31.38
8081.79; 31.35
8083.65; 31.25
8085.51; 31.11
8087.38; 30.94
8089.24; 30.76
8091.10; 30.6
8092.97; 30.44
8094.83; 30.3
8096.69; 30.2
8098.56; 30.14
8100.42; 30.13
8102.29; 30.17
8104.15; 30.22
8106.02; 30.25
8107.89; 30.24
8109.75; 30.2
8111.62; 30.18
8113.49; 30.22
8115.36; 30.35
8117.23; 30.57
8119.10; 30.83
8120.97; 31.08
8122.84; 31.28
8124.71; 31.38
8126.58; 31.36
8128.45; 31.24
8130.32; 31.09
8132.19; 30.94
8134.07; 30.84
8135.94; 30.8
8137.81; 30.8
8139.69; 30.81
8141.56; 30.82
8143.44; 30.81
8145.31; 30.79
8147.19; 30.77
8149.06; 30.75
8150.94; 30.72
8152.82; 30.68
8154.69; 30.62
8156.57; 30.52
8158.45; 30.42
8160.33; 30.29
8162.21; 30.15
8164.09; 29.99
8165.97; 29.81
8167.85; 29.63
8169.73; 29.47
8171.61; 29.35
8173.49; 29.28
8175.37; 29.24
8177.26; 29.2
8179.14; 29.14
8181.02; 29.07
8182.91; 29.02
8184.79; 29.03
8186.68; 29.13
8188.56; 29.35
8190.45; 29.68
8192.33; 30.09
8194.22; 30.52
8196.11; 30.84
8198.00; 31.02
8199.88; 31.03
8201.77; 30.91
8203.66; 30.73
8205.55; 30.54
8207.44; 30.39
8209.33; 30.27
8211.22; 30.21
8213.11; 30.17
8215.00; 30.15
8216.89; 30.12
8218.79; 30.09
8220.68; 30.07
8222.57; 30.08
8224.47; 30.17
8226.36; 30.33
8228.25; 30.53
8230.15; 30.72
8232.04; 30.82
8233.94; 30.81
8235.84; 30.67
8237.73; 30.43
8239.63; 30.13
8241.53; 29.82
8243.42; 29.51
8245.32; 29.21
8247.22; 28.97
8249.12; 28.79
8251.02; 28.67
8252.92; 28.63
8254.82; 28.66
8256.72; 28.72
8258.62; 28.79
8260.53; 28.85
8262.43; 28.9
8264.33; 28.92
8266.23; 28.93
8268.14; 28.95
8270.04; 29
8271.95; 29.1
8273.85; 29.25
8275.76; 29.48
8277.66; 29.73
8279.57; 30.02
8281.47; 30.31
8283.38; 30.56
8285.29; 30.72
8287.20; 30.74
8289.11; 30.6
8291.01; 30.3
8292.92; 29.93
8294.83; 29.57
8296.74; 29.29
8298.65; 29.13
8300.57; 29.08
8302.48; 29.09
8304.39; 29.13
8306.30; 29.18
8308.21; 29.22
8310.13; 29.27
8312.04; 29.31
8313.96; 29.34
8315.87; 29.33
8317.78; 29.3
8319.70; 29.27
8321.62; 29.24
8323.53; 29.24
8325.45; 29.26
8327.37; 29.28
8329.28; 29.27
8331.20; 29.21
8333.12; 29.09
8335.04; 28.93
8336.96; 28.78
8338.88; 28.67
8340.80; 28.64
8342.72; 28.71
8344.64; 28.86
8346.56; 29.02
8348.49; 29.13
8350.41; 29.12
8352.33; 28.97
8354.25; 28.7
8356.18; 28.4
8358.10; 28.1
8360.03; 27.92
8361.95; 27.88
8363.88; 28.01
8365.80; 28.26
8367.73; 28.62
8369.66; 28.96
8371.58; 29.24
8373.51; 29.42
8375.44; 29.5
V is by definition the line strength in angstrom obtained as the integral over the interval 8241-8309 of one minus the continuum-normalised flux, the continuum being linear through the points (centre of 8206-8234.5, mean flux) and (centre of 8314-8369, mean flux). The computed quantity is 0.6 angstrom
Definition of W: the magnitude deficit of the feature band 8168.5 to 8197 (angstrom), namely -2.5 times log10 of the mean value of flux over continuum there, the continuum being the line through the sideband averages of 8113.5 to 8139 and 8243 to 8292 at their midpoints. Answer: 0.03 mag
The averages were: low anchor 30.9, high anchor 29.4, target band 29.5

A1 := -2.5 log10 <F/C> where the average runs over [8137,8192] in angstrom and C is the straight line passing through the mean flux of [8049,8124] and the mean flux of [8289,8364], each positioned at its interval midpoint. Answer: 0.020 mag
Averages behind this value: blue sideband 31.2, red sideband 29.1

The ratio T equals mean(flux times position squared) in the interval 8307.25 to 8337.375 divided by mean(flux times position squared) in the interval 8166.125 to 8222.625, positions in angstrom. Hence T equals 1.0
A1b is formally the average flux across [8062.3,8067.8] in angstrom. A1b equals 32.5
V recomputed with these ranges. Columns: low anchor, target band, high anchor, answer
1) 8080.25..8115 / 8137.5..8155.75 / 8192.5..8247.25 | -0.19 angstrom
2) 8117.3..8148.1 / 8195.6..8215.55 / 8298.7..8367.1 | -0.23 angstrom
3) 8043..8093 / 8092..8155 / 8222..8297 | 1.04 angstrom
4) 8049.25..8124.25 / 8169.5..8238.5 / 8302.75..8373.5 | 0.15 angstrom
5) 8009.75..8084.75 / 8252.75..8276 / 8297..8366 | 0.56 angstrom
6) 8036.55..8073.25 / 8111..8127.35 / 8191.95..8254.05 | 0.27 angstrom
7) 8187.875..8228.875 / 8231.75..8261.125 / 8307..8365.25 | 0.46 angstrom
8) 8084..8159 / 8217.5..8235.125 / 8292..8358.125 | -0.32 angstrom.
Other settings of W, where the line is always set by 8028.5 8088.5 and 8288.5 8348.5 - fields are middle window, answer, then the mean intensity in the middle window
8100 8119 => 0.038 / 30.3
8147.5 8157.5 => 0.008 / 30.7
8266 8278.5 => 0.018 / 29.2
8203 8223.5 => 0.002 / 30.3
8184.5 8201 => 0.014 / 30.1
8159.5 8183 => 0.043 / 29.5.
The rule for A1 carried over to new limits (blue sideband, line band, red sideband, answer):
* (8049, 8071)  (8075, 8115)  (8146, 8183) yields 0.034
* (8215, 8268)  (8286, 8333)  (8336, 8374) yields -0.014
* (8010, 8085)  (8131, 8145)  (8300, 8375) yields 0.006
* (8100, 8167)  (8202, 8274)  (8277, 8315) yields 0.011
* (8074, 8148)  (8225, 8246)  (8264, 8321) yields -0.013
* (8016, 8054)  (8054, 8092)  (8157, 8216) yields -0.010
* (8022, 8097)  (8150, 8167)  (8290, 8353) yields 0.016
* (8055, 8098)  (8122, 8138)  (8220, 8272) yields -0.006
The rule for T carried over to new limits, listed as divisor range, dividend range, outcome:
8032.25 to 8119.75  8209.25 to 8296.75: 0.99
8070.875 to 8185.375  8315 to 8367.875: 1.00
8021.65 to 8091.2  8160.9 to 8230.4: 0.97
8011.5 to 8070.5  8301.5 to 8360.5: 0.97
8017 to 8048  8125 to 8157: 0.99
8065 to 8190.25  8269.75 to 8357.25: 1.01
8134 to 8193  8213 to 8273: 1.01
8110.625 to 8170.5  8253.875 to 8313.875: 1.00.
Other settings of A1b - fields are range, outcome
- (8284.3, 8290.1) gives 30.7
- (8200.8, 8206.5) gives 30.7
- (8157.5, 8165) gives 30.2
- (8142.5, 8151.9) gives 30.8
